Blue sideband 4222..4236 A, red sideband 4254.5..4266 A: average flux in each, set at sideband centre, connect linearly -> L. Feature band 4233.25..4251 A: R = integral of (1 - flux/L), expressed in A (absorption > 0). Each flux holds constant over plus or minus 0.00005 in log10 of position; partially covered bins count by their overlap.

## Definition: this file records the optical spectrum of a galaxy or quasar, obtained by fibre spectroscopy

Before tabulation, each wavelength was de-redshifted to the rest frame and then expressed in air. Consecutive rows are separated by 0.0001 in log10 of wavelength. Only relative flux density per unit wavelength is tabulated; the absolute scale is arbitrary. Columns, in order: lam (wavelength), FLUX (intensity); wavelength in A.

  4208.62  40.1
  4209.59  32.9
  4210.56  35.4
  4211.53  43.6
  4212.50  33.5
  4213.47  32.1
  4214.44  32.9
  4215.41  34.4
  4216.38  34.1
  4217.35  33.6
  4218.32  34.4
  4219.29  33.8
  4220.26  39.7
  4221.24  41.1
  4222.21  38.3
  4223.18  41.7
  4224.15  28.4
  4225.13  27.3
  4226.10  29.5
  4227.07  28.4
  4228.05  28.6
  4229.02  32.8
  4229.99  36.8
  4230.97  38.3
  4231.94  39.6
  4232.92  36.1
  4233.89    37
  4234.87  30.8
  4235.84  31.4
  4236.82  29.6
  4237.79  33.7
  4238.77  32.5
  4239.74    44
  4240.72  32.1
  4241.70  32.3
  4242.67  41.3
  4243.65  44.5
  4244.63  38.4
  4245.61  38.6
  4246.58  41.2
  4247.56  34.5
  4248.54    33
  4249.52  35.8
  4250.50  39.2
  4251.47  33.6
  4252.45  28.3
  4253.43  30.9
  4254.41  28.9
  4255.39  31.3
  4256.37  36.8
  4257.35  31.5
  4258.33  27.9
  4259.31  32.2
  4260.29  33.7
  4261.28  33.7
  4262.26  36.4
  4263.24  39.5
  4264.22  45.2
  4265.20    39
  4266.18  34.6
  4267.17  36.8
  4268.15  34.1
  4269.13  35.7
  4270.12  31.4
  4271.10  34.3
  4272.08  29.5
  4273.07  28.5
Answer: -1.0 A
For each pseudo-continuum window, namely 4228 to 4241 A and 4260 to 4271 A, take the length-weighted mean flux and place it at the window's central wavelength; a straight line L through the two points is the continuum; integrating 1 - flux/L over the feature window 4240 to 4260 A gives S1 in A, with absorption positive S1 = 0.5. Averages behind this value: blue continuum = 34.8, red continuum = 36.3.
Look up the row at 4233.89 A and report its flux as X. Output 37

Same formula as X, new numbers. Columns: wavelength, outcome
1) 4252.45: 28.3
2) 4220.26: 39.7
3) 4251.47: 33.6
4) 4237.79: 33.7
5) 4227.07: 28.4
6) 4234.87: 30.8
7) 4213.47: 32.1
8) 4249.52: 35.8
